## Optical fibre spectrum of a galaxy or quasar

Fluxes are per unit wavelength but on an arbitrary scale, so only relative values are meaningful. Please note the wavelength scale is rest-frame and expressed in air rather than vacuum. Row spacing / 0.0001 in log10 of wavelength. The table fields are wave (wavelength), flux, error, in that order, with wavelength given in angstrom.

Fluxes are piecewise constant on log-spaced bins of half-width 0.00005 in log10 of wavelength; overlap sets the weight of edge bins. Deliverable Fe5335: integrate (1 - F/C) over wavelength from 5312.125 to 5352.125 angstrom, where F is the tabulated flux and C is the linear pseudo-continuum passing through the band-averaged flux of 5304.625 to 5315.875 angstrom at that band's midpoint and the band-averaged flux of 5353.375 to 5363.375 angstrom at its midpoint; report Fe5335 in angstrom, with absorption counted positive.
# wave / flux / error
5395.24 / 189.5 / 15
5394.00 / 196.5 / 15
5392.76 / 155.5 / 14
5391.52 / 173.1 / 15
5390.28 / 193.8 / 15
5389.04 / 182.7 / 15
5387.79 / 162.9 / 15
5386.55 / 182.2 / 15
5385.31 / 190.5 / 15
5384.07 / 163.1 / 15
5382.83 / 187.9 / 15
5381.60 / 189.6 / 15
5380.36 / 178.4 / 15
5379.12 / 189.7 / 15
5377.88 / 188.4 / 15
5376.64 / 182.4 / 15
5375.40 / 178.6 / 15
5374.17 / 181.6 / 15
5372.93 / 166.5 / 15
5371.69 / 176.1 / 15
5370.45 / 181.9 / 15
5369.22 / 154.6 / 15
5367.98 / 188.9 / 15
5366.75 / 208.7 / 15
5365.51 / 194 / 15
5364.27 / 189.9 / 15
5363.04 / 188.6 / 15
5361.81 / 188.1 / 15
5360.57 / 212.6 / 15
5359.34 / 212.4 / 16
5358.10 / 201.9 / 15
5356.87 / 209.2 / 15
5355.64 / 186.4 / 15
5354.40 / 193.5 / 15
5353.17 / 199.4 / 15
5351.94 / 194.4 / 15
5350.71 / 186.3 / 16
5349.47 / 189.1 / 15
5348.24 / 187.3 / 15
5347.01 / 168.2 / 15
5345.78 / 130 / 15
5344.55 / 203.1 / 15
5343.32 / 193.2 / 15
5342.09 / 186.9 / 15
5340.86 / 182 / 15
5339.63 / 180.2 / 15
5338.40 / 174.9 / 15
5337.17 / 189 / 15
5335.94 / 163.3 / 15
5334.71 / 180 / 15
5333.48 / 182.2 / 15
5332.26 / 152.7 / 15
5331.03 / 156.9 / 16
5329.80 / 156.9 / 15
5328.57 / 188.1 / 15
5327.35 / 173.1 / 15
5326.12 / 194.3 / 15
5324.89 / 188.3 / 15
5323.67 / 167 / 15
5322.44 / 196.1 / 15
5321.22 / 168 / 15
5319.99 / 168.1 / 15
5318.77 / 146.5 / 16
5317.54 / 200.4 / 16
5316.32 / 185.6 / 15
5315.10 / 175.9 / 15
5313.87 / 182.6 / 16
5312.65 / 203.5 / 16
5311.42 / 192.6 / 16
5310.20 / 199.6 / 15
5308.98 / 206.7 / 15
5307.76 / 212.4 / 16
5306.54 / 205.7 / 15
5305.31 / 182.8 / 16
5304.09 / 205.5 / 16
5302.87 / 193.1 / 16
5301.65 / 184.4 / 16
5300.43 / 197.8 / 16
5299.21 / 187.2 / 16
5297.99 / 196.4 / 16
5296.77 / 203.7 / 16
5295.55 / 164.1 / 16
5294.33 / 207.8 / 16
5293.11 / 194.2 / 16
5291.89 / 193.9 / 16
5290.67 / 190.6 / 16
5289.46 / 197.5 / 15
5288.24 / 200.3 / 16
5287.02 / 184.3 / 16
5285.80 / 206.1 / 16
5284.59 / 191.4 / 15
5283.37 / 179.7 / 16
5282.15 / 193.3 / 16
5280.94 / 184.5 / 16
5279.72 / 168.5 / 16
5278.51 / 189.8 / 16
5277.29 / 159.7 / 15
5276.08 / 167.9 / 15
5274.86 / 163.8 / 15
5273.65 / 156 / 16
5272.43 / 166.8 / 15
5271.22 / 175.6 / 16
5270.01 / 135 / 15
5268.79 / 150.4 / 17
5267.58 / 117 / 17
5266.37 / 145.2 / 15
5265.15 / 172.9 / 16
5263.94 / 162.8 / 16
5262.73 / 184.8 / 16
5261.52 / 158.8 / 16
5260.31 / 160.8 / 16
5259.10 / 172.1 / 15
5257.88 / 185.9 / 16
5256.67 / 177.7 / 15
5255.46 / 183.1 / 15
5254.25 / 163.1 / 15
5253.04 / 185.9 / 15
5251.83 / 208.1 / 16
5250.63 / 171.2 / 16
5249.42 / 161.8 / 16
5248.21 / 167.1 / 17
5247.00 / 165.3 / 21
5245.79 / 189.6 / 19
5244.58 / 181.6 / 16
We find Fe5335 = 3.8 angstrom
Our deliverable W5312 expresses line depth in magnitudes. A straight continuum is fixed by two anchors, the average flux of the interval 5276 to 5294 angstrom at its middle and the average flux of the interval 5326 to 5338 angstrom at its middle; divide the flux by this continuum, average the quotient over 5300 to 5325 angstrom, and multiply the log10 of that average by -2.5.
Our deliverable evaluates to -0.06 mag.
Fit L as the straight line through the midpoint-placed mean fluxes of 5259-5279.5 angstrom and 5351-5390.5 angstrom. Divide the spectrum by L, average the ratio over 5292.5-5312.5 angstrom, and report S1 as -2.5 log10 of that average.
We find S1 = -0.16 mag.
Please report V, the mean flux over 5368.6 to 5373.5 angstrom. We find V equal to 170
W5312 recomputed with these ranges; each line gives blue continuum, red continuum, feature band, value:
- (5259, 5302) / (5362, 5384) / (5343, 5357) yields -0.023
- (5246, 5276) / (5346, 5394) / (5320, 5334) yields 0.021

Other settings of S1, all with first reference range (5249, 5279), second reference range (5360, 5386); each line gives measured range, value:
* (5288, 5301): -0.130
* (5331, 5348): 0.024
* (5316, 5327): -0.016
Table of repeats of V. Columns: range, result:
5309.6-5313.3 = 198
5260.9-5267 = 165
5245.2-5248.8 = 174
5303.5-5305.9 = 194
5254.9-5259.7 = 179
